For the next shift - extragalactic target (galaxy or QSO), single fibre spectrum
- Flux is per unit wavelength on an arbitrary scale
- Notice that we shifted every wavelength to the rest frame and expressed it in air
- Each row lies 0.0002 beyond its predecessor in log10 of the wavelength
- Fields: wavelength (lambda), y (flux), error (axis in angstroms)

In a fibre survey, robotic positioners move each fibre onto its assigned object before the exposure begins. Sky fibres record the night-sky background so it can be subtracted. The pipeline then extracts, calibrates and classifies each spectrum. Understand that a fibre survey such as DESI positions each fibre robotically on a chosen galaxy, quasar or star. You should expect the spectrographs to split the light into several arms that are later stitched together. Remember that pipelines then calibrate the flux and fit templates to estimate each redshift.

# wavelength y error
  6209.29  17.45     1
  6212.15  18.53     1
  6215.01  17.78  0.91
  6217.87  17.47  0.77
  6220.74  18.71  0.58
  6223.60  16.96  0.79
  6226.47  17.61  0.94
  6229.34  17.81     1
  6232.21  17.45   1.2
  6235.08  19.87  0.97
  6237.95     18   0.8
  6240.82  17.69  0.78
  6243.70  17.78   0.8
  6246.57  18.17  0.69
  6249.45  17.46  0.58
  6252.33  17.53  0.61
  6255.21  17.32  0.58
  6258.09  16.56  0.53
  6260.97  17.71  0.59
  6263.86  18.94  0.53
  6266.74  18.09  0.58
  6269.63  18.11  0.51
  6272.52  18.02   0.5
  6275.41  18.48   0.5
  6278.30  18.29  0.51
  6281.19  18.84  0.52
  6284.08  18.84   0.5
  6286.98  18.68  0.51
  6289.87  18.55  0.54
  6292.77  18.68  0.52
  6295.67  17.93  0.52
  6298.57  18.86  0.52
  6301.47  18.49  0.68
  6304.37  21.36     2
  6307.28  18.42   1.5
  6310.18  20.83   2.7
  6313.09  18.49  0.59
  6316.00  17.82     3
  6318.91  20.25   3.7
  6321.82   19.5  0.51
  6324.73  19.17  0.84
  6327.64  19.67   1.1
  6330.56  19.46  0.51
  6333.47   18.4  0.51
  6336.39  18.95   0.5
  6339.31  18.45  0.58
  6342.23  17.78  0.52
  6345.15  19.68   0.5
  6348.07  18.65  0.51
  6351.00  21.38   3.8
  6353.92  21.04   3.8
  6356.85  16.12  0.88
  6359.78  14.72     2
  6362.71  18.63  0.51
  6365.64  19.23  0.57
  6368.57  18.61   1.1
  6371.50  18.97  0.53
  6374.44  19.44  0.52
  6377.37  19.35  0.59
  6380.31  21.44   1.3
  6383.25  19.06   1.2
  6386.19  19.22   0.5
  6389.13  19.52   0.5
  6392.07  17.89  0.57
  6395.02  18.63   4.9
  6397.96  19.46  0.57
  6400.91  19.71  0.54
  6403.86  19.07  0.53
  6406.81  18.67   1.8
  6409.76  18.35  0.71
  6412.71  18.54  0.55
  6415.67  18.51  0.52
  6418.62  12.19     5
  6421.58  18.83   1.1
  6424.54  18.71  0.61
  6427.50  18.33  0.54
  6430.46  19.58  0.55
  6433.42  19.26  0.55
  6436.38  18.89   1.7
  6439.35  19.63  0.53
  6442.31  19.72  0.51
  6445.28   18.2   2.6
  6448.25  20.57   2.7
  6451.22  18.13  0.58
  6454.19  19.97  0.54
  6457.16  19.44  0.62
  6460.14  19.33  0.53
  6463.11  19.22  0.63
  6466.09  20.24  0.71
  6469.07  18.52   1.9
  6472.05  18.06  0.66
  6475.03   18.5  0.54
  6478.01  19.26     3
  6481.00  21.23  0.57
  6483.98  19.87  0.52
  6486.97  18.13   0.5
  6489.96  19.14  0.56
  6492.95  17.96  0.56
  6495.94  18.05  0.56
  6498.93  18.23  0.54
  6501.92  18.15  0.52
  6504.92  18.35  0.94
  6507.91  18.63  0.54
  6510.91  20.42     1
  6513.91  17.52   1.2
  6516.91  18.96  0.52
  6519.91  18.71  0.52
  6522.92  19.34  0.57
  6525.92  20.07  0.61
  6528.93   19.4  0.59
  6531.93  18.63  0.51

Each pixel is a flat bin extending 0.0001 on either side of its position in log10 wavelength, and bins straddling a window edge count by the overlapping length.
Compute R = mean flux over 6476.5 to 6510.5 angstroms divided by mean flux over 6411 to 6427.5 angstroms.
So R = 1.1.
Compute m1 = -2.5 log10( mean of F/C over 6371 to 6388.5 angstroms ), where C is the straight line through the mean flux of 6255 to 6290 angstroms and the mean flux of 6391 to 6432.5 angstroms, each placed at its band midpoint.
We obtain -0.07 mag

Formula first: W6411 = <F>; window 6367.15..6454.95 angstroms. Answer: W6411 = 18.9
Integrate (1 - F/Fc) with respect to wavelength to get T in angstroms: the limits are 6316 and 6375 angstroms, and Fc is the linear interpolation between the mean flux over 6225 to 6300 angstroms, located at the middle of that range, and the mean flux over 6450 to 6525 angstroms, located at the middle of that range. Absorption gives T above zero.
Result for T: -1.4 angstroms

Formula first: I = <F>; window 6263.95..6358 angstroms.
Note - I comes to 18.9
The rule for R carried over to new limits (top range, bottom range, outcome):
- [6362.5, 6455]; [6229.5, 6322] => 1.02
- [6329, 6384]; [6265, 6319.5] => 1.01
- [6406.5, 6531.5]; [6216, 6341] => 1.02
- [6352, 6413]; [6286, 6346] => 0.99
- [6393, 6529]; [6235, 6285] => 1.05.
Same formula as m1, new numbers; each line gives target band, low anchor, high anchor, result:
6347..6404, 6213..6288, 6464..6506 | -0.03 mag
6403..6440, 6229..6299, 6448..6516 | 0.03 mag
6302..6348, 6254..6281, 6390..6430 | -0.06 mag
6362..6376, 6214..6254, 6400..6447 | -0.04 mag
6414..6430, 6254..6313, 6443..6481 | 0.10 mag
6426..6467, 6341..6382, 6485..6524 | -0.03 mag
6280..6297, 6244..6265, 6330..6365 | -0.03 mag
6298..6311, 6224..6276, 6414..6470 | -0.08 mag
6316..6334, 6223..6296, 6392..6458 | -0.06 mag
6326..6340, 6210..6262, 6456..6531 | -0.05 mag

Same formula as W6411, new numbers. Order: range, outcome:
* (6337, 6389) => 18.9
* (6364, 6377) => 19.1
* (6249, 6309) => 18.4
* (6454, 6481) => 19.2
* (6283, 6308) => 18.9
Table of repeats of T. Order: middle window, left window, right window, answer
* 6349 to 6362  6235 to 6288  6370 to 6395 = 0.47 angstroms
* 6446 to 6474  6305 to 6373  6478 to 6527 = -0.47 angstroms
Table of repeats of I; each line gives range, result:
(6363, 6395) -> 19.2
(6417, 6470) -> 18.8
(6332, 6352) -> 19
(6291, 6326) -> 19.1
